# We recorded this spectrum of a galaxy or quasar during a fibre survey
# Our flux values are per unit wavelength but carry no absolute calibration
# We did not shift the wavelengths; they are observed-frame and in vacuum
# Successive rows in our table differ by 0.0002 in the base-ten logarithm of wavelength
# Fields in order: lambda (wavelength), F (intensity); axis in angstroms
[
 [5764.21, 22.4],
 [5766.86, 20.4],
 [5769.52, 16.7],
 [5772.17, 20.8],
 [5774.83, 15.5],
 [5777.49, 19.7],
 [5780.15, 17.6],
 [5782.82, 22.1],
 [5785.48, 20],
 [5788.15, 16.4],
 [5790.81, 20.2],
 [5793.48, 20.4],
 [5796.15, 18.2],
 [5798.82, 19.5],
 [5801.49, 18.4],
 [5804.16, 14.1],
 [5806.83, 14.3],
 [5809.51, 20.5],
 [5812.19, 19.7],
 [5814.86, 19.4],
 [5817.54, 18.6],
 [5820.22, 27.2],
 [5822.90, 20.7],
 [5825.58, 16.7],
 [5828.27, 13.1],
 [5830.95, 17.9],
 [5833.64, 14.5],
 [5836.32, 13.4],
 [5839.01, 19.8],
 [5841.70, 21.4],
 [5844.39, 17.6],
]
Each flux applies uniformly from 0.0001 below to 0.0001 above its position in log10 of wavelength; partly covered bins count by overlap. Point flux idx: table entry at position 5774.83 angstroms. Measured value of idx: 15.5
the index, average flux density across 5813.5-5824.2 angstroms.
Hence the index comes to 21.5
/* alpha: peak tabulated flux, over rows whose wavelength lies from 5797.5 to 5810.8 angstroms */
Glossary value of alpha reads 20.5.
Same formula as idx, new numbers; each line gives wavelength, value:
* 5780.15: 17.6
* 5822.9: 20.7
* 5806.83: 14.3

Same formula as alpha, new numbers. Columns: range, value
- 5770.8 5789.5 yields 22.1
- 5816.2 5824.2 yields 27.2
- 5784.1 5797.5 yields 20.4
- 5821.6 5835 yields 20.7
